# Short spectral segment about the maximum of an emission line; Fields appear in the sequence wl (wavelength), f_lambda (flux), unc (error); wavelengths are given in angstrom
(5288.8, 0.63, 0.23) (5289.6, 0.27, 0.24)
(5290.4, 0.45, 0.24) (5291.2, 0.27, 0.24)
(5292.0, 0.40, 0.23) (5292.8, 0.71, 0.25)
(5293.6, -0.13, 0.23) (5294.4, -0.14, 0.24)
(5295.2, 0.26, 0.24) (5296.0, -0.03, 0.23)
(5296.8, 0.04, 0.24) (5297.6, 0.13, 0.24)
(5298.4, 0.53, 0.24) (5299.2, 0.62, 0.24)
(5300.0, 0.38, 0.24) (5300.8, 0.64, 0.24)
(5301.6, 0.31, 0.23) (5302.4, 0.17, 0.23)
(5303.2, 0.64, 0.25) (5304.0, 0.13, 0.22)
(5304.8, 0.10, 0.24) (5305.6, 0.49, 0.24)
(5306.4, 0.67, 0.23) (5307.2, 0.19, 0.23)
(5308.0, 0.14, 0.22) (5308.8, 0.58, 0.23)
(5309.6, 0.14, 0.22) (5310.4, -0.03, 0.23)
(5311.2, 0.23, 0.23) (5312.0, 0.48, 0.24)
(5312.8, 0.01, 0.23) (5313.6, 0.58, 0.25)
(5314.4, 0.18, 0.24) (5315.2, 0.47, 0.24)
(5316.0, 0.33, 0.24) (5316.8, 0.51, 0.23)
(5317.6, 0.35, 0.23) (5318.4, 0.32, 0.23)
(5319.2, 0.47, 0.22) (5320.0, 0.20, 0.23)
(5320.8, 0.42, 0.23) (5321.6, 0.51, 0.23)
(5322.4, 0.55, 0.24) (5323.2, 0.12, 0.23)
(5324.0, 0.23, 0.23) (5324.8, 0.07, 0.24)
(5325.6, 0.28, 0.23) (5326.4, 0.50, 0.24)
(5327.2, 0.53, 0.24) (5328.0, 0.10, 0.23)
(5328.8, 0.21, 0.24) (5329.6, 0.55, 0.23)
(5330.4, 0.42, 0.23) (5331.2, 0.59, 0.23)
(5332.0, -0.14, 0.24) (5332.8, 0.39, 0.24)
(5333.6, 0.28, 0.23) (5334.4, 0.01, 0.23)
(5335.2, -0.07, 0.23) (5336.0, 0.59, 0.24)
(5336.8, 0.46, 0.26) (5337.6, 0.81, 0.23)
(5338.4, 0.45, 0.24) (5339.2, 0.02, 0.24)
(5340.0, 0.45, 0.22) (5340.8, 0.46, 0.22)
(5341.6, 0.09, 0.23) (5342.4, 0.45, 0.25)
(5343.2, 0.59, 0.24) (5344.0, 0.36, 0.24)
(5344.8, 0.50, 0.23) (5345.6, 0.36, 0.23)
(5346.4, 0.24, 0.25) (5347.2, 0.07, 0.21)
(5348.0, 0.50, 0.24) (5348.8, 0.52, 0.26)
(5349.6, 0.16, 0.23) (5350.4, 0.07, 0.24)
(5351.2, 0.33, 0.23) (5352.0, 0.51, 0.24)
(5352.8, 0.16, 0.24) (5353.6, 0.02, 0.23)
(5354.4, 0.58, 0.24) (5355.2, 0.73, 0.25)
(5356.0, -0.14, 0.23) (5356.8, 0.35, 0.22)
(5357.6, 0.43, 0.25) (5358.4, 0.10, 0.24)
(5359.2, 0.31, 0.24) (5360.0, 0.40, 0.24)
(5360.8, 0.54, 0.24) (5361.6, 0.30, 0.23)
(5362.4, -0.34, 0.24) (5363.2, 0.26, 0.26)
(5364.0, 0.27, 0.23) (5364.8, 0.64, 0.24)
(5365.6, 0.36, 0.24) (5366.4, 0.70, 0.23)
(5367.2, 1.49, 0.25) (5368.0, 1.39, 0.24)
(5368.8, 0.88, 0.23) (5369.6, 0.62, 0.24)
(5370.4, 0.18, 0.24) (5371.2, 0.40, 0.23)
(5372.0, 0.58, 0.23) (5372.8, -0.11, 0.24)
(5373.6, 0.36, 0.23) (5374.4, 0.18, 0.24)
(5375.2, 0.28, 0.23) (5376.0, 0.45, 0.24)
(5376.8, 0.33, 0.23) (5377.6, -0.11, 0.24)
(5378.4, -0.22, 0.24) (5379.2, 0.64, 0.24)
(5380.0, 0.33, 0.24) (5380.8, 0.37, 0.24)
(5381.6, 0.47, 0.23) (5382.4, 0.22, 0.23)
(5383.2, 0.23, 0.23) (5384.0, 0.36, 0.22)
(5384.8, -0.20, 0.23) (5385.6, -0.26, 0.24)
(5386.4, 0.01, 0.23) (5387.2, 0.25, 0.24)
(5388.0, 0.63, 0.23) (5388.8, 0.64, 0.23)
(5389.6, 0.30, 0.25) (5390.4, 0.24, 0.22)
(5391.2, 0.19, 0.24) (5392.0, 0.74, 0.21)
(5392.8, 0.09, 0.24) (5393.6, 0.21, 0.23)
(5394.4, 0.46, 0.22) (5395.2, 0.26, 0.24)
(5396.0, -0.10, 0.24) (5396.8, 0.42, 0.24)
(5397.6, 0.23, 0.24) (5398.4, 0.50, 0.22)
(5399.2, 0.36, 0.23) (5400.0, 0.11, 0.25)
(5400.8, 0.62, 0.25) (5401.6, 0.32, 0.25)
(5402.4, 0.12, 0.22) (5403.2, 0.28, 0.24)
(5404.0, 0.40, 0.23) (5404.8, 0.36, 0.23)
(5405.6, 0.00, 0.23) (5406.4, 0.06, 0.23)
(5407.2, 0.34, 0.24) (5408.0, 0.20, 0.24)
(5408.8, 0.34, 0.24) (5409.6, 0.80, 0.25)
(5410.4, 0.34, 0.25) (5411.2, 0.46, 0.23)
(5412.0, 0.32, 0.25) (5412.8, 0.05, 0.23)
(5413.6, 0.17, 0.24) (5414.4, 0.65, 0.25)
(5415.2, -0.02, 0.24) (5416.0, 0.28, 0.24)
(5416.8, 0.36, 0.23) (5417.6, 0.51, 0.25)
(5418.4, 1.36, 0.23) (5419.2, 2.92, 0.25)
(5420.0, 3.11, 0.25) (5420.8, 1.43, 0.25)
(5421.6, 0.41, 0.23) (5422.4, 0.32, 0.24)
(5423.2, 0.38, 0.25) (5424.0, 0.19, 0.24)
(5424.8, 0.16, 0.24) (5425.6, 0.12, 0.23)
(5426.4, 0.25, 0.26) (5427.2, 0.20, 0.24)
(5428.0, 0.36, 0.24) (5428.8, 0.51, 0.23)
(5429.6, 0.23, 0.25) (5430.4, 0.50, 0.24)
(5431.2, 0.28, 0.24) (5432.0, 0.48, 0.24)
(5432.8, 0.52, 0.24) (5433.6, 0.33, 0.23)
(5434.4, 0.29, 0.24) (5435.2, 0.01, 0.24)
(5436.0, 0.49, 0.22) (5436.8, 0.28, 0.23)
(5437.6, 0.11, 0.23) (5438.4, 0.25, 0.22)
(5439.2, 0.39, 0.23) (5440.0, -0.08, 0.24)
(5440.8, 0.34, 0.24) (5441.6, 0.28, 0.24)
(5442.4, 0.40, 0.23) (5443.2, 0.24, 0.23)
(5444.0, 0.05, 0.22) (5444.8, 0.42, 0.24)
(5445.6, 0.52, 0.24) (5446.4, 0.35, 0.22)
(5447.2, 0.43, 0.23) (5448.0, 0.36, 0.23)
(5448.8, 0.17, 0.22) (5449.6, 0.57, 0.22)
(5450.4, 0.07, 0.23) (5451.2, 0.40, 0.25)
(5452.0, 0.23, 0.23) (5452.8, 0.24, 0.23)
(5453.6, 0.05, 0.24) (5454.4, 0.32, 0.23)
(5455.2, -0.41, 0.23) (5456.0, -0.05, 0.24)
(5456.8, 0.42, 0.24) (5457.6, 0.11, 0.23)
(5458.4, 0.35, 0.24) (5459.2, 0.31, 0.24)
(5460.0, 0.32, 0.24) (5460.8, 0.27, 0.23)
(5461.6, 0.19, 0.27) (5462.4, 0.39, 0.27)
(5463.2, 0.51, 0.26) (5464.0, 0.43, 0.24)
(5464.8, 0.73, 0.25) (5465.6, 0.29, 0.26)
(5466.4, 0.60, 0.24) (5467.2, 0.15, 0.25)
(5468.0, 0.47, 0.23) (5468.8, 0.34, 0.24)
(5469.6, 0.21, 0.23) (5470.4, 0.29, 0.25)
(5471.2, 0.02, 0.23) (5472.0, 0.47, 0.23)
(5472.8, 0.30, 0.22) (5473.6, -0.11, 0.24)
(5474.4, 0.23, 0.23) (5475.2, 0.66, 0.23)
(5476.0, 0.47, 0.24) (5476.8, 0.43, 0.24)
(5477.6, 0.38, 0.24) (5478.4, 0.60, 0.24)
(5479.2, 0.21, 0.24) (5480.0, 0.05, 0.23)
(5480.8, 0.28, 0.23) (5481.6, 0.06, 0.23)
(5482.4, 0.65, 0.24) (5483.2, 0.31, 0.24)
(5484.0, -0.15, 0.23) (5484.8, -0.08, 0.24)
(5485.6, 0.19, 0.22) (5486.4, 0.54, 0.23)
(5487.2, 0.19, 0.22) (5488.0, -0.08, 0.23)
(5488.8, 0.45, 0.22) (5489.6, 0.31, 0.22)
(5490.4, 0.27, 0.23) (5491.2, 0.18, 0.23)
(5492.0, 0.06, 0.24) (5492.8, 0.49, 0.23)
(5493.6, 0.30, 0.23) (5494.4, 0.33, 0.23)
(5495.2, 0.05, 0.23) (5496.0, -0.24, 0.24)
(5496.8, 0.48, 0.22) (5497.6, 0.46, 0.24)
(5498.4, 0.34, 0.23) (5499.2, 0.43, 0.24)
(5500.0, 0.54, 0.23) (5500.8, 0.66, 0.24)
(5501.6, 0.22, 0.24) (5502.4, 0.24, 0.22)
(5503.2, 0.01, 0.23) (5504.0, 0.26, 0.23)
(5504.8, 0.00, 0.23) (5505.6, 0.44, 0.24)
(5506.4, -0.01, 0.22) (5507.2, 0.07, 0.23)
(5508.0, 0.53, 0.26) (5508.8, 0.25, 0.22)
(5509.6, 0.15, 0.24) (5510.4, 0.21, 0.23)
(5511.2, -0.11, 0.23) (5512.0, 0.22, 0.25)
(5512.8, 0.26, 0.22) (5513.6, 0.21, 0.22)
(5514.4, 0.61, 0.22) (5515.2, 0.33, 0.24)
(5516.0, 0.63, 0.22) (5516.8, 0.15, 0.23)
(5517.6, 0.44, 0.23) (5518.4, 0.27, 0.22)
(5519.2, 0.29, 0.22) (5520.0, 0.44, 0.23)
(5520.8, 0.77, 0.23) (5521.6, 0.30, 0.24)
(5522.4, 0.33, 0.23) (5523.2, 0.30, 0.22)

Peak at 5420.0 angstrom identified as [O III] 5007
